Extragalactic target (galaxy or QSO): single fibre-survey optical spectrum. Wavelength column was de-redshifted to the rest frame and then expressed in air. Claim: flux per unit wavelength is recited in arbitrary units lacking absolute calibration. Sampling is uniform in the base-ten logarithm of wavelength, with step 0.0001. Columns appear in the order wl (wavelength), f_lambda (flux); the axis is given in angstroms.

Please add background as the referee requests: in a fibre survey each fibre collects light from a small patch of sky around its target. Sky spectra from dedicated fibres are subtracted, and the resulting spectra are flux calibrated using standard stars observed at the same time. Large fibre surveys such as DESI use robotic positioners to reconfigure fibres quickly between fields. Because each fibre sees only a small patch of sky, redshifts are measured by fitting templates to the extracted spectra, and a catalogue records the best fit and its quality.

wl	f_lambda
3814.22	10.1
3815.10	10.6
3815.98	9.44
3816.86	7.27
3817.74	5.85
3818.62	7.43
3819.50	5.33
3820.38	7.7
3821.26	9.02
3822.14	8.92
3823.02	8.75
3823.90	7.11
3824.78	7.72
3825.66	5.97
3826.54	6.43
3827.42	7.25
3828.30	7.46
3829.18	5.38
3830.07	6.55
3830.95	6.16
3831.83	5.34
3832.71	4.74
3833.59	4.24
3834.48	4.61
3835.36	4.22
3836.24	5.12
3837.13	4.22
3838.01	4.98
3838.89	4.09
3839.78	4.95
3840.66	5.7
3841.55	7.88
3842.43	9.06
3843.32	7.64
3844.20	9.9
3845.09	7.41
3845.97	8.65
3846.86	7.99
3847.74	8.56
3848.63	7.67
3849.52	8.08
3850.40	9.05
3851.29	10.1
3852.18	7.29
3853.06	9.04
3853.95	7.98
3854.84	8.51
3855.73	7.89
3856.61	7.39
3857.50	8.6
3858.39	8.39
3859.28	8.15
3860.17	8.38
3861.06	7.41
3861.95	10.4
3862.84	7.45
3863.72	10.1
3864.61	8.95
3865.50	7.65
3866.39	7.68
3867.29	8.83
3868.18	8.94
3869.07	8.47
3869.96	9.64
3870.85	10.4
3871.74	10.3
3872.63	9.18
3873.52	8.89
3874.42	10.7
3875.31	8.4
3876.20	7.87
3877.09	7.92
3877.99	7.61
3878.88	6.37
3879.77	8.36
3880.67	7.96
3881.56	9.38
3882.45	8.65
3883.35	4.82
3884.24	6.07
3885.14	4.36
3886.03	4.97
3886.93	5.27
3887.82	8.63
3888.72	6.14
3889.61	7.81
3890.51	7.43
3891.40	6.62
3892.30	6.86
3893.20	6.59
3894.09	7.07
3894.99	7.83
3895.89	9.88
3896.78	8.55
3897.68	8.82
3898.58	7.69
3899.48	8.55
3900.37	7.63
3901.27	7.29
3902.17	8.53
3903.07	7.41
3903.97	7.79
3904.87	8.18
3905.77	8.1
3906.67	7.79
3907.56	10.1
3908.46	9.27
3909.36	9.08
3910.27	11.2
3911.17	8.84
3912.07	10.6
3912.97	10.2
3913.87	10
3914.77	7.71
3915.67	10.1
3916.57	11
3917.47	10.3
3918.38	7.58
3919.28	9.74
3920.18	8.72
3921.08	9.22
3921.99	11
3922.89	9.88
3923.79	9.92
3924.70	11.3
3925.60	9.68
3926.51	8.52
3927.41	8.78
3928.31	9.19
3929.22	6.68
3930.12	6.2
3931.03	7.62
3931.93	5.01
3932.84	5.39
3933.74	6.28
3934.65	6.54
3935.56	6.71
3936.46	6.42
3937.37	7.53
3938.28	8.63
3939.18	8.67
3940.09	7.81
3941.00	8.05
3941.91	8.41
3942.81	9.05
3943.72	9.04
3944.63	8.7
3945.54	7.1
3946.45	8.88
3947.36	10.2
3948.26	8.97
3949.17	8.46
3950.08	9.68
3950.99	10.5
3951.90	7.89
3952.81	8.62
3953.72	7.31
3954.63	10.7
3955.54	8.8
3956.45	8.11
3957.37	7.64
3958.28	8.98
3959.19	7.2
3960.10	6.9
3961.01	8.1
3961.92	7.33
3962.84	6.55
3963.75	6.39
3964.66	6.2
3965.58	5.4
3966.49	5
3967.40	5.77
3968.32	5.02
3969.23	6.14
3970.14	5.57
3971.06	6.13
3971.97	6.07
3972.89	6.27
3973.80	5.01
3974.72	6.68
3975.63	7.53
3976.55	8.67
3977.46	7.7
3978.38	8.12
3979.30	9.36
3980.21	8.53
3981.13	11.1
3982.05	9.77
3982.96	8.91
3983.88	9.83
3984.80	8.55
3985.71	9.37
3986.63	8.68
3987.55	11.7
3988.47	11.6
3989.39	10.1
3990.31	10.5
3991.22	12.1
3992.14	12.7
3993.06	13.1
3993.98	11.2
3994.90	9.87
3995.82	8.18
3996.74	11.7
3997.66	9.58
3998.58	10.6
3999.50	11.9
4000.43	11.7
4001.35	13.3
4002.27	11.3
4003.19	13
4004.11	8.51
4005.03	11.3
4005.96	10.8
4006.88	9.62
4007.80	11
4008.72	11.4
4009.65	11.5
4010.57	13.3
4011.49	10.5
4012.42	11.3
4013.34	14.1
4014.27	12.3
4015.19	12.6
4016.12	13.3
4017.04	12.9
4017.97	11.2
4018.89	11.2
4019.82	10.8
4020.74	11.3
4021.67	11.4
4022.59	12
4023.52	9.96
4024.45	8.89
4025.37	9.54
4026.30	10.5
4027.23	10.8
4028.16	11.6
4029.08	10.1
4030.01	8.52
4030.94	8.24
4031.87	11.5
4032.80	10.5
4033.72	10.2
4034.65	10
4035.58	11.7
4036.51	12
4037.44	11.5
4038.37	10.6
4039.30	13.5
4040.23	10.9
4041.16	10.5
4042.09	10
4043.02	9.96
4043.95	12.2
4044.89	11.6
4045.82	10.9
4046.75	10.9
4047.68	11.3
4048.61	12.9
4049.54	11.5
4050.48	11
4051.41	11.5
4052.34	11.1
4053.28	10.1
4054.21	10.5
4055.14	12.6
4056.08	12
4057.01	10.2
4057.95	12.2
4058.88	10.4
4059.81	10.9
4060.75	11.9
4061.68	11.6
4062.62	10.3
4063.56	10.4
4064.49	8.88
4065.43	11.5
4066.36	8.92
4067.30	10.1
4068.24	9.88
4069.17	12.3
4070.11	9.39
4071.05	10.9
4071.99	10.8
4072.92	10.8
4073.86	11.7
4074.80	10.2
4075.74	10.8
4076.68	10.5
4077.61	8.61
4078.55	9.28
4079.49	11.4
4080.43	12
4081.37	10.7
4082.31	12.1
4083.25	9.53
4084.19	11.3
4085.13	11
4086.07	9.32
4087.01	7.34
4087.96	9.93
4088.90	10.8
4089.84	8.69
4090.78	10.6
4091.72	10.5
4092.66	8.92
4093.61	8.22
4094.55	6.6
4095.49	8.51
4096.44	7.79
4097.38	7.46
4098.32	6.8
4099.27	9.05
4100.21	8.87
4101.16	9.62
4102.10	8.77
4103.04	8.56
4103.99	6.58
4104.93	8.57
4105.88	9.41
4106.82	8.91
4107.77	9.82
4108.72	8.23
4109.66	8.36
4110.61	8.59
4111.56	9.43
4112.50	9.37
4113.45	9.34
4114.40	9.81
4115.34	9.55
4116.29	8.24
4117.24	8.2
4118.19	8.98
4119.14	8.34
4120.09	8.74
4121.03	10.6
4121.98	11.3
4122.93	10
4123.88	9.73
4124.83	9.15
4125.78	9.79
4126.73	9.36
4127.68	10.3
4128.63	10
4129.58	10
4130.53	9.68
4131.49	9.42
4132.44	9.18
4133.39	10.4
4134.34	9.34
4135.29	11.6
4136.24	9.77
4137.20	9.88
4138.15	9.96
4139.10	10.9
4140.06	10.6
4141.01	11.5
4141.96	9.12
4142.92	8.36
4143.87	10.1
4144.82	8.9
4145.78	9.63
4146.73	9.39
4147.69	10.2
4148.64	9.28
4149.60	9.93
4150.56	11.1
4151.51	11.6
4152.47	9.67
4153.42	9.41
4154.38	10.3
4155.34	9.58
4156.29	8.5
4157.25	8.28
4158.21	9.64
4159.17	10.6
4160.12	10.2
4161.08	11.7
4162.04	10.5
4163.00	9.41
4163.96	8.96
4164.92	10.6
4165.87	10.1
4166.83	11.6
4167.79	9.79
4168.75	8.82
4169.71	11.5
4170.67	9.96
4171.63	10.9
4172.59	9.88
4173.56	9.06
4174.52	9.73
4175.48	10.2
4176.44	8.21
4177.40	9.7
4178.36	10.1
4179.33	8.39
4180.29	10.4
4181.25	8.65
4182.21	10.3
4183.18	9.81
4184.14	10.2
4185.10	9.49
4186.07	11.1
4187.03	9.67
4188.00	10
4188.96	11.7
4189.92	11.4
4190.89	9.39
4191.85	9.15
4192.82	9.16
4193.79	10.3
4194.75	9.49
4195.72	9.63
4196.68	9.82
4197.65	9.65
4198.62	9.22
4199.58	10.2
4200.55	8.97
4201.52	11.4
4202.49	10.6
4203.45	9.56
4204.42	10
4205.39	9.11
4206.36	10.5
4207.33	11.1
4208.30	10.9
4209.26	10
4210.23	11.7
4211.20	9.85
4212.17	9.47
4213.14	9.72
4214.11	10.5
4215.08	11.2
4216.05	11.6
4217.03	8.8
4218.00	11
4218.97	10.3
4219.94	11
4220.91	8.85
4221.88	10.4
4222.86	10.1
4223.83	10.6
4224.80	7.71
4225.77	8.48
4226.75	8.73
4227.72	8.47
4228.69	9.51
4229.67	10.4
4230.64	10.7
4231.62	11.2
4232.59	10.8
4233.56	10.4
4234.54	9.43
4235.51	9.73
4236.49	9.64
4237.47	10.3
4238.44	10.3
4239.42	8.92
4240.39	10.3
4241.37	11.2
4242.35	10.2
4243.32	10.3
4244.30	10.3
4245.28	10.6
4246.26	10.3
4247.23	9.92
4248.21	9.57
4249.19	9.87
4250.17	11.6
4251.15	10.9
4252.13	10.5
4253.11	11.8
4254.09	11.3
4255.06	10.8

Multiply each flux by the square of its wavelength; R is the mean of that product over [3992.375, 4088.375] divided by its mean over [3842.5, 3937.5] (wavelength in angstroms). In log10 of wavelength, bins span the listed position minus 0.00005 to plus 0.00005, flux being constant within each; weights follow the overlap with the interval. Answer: 1.42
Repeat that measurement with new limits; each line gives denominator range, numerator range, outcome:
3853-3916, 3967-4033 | 1.30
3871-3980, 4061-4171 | 1.34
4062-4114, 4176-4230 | 1.10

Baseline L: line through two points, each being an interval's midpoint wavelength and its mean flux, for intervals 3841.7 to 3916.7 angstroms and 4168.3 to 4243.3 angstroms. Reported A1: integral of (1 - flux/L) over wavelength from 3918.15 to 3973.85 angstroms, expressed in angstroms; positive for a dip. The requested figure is 5.31 angstroms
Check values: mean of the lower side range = 8.3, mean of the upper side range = 9.99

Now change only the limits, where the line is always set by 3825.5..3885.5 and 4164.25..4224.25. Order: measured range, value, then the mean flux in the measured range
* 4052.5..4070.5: -3.3 angstroms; 10.8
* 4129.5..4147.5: -0.4 angstroms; 9.88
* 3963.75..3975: 3.5 angstroms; 5.78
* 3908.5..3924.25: -3.3 angstroms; 9.7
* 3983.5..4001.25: -4.5 angstroms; 10.7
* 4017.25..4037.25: -4.0 angstroms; 10.6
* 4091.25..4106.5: 1.6 angstroms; 8.4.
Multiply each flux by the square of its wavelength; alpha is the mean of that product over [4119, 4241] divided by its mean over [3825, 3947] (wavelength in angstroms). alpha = 1.5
